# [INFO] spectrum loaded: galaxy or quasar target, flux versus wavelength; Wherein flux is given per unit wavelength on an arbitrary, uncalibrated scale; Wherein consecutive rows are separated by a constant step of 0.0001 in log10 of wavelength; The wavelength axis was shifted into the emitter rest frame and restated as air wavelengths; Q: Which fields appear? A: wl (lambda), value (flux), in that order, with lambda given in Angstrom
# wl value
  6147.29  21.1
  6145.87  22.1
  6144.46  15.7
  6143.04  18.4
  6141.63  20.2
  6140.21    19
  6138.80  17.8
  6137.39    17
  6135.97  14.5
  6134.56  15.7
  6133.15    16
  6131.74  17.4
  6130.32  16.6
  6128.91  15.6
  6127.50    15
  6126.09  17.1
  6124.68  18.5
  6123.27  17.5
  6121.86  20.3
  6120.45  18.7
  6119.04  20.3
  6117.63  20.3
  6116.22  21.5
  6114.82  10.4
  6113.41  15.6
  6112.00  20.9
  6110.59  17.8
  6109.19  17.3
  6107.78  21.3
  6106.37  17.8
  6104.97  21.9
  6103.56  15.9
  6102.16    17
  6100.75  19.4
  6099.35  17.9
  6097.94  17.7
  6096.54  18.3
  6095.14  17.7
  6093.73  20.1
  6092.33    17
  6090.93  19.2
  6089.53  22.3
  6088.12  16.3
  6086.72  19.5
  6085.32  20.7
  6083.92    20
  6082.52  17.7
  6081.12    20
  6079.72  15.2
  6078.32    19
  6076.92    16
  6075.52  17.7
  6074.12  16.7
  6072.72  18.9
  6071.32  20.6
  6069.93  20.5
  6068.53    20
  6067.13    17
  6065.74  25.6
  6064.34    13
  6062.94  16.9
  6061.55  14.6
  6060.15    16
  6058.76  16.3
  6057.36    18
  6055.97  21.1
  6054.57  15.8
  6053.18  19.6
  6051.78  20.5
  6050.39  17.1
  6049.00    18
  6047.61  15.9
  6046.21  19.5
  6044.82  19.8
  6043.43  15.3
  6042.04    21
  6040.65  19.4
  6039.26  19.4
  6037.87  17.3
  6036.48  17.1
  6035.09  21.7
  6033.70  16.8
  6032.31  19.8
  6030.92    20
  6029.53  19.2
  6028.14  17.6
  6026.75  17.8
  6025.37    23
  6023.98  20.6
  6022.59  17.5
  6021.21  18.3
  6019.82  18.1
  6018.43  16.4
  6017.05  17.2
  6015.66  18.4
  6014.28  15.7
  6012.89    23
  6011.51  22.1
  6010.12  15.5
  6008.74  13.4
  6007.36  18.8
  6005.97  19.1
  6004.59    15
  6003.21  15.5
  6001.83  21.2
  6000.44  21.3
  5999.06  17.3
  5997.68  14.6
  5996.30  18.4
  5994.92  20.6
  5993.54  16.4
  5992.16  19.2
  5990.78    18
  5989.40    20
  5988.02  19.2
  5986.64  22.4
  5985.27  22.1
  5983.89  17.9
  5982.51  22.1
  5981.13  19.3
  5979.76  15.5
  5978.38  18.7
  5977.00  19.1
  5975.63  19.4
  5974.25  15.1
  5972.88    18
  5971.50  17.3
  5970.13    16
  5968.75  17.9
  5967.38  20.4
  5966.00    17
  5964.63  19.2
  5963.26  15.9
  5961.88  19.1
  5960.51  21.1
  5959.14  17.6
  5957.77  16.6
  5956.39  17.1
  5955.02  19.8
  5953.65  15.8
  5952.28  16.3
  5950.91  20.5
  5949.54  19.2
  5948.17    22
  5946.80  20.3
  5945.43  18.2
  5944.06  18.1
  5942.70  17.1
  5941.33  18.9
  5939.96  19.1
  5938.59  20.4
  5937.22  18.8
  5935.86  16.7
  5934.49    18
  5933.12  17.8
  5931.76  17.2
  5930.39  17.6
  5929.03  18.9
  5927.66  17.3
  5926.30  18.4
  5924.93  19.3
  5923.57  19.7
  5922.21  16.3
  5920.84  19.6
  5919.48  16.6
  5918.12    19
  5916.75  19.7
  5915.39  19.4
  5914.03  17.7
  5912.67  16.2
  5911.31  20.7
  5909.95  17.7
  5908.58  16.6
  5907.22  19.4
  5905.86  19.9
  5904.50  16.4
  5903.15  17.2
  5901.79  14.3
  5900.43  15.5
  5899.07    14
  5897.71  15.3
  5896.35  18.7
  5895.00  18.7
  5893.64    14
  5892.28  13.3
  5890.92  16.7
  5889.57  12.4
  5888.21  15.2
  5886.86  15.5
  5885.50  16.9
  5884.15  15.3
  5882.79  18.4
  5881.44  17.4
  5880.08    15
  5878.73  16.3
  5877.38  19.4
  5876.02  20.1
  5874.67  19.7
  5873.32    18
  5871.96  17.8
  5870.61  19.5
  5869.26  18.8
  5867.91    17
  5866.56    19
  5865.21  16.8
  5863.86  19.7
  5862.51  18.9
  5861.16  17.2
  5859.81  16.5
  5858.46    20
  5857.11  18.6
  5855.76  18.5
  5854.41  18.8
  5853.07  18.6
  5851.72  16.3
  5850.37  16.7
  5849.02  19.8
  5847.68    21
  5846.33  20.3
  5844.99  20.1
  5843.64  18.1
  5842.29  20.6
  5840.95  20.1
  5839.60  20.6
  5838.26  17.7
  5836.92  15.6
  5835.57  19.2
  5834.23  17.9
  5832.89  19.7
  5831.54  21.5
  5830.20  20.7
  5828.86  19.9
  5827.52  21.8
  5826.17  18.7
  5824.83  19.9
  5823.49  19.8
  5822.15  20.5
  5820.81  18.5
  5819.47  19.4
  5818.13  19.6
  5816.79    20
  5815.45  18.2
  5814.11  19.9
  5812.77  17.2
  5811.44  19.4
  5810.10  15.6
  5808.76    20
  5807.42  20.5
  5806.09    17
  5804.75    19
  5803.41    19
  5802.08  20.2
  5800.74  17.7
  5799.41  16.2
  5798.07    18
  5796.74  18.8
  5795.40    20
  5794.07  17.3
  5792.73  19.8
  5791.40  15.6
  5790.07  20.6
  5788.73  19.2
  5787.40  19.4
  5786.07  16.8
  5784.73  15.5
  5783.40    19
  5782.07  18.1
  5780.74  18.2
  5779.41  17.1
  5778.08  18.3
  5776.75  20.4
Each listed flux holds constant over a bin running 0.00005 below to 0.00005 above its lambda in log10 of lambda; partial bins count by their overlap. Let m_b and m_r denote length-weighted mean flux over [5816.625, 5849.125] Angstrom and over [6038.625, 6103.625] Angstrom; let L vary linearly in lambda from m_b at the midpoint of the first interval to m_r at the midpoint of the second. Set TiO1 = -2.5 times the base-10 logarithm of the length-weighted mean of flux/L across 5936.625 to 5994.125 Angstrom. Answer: 0.017 mag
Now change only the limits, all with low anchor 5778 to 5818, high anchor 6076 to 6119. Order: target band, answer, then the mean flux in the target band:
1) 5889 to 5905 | 0.18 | 15.6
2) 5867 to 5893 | 0.09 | 17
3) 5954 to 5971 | 0.02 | 18.1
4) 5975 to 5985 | -0.03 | 19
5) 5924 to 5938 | 0.02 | 18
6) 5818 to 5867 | -0.04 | 19.1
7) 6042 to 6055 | 0.01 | 18.2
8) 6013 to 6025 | 0.02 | 18.2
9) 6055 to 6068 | 0.05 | 17.6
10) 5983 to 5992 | -0.09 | 19.9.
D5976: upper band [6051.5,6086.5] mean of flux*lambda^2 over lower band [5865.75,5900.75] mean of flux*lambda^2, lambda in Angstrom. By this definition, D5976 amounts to 1.15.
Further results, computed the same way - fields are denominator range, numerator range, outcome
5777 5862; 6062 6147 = 1.07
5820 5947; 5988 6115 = 1.07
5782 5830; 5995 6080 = 1.05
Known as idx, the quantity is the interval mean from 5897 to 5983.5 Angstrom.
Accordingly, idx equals 18.1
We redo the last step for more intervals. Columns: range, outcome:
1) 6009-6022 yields 18.1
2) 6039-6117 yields 18.3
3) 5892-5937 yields 17.5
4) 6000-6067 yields 18.3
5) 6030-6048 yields 18.7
